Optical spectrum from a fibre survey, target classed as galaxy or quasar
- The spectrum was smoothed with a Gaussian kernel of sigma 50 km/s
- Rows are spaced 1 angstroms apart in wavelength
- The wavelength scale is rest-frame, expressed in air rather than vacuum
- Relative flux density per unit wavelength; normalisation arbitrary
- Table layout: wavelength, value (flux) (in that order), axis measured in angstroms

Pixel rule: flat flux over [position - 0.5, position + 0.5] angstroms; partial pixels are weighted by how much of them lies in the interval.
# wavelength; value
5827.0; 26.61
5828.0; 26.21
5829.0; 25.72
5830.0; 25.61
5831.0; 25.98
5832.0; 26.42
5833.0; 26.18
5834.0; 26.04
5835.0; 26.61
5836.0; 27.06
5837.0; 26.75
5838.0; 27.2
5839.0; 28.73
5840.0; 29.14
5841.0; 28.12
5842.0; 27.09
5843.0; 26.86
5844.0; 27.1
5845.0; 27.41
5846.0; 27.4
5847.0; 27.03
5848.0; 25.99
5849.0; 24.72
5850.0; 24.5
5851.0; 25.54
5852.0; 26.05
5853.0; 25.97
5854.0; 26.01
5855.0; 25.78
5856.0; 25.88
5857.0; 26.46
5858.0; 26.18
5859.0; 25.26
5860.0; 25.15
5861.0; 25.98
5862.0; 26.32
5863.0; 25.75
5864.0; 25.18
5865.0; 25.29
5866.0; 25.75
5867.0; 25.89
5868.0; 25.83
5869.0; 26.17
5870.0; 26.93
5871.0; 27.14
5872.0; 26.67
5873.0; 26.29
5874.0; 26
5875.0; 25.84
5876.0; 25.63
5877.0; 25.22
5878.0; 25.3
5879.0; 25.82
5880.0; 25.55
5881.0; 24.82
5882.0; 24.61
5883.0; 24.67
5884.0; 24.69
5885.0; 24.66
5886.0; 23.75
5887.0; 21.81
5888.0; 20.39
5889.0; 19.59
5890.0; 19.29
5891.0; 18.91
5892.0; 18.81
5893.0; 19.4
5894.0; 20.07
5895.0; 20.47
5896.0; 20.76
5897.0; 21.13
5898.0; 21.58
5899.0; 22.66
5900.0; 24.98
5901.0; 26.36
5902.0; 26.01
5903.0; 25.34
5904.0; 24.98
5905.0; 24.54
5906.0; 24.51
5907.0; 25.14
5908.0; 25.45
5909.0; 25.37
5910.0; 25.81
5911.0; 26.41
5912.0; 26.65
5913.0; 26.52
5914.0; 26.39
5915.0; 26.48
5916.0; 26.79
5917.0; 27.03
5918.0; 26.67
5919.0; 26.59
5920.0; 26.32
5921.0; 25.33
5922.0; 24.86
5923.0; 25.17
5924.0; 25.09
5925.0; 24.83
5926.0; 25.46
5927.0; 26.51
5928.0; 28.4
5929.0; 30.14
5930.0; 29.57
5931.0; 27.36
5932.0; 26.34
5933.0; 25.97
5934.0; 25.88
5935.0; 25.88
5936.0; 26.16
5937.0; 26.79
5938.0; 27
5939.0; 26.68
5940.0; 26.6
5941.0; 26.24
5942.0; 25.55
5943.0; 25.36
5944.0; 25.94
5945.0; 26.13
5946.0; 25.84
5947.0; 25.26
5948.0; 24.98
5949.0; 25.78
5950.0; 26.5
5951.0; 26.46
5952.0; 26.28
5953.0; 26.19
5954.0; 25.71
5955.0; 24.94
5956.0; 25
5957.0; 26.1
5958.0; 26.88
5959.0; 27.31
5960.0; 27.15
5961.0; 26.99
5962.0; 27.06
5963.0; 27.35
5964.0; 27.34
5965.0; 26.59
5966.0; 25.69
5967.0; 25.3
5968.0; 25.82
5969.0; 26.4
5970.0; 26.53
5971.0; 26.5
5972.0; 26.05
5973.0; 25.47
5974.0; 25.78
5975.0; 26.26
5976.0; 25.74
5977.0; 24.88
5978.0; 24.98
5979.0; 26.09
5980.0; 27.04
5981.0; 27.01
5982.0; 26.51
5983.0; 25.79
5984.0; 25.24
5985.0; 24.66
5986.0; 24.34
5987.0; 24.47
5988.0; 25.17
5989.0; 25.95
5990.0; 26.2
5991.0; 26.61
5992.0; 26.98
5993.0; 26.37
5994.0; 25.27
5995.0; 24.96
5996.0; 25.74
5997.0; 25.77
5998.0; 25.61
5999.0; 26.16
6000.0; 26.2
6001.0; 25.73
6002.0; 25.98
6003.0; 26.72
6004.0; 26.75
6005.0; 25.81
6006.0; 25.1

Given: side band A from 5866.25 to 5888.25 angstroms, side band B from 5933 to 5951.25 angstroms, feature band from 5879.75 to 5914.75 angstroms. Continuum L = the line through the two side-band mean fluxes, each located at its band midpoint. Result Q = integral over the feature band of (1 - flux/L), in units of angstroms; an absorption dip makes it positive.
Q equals 2.7 angstroms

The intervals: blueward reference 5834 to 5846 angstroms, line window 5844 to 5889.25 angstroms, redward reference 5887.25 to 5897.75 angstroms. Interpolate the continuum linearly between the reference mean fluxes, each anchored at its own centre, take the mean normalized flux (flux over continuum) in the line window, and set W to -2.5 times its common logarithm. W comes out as -0.08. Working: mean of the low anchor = 27.4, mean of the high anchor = 20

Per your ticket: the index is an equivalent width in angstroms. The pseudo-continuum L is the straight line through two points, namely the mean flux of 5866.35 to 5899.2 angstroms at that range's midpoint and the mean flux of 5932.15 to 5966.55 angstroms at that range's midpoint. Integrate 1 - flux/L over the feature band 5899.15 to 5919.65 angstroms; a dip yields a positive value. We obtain -1.0 angstroms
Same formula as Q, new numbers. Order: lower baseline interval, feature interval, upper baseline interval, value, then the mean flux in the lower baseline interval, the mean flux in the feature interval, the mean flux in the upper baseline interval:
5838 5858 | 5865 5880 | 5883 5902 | -1.26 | 26.6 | 26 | 21.8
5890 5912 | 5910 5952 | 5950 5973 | -2.66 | 23.3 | 26.3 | 26.3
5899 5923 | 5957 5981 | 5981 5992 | -0.62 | 25.8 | 26.3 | 25.6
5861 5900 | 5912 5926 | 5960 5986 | -0.69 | 23.8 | 26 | 26.1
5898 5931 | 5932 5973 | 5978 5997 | -0.52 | 26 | 26.2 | 25.8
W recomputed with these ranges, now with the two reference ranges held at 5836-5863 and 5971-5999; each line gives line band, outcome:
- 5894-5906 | 0.122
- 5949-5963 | -0.019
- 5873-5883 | 0.038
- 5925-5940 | -0.036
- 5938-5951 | 0.000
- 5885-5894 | 0.270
